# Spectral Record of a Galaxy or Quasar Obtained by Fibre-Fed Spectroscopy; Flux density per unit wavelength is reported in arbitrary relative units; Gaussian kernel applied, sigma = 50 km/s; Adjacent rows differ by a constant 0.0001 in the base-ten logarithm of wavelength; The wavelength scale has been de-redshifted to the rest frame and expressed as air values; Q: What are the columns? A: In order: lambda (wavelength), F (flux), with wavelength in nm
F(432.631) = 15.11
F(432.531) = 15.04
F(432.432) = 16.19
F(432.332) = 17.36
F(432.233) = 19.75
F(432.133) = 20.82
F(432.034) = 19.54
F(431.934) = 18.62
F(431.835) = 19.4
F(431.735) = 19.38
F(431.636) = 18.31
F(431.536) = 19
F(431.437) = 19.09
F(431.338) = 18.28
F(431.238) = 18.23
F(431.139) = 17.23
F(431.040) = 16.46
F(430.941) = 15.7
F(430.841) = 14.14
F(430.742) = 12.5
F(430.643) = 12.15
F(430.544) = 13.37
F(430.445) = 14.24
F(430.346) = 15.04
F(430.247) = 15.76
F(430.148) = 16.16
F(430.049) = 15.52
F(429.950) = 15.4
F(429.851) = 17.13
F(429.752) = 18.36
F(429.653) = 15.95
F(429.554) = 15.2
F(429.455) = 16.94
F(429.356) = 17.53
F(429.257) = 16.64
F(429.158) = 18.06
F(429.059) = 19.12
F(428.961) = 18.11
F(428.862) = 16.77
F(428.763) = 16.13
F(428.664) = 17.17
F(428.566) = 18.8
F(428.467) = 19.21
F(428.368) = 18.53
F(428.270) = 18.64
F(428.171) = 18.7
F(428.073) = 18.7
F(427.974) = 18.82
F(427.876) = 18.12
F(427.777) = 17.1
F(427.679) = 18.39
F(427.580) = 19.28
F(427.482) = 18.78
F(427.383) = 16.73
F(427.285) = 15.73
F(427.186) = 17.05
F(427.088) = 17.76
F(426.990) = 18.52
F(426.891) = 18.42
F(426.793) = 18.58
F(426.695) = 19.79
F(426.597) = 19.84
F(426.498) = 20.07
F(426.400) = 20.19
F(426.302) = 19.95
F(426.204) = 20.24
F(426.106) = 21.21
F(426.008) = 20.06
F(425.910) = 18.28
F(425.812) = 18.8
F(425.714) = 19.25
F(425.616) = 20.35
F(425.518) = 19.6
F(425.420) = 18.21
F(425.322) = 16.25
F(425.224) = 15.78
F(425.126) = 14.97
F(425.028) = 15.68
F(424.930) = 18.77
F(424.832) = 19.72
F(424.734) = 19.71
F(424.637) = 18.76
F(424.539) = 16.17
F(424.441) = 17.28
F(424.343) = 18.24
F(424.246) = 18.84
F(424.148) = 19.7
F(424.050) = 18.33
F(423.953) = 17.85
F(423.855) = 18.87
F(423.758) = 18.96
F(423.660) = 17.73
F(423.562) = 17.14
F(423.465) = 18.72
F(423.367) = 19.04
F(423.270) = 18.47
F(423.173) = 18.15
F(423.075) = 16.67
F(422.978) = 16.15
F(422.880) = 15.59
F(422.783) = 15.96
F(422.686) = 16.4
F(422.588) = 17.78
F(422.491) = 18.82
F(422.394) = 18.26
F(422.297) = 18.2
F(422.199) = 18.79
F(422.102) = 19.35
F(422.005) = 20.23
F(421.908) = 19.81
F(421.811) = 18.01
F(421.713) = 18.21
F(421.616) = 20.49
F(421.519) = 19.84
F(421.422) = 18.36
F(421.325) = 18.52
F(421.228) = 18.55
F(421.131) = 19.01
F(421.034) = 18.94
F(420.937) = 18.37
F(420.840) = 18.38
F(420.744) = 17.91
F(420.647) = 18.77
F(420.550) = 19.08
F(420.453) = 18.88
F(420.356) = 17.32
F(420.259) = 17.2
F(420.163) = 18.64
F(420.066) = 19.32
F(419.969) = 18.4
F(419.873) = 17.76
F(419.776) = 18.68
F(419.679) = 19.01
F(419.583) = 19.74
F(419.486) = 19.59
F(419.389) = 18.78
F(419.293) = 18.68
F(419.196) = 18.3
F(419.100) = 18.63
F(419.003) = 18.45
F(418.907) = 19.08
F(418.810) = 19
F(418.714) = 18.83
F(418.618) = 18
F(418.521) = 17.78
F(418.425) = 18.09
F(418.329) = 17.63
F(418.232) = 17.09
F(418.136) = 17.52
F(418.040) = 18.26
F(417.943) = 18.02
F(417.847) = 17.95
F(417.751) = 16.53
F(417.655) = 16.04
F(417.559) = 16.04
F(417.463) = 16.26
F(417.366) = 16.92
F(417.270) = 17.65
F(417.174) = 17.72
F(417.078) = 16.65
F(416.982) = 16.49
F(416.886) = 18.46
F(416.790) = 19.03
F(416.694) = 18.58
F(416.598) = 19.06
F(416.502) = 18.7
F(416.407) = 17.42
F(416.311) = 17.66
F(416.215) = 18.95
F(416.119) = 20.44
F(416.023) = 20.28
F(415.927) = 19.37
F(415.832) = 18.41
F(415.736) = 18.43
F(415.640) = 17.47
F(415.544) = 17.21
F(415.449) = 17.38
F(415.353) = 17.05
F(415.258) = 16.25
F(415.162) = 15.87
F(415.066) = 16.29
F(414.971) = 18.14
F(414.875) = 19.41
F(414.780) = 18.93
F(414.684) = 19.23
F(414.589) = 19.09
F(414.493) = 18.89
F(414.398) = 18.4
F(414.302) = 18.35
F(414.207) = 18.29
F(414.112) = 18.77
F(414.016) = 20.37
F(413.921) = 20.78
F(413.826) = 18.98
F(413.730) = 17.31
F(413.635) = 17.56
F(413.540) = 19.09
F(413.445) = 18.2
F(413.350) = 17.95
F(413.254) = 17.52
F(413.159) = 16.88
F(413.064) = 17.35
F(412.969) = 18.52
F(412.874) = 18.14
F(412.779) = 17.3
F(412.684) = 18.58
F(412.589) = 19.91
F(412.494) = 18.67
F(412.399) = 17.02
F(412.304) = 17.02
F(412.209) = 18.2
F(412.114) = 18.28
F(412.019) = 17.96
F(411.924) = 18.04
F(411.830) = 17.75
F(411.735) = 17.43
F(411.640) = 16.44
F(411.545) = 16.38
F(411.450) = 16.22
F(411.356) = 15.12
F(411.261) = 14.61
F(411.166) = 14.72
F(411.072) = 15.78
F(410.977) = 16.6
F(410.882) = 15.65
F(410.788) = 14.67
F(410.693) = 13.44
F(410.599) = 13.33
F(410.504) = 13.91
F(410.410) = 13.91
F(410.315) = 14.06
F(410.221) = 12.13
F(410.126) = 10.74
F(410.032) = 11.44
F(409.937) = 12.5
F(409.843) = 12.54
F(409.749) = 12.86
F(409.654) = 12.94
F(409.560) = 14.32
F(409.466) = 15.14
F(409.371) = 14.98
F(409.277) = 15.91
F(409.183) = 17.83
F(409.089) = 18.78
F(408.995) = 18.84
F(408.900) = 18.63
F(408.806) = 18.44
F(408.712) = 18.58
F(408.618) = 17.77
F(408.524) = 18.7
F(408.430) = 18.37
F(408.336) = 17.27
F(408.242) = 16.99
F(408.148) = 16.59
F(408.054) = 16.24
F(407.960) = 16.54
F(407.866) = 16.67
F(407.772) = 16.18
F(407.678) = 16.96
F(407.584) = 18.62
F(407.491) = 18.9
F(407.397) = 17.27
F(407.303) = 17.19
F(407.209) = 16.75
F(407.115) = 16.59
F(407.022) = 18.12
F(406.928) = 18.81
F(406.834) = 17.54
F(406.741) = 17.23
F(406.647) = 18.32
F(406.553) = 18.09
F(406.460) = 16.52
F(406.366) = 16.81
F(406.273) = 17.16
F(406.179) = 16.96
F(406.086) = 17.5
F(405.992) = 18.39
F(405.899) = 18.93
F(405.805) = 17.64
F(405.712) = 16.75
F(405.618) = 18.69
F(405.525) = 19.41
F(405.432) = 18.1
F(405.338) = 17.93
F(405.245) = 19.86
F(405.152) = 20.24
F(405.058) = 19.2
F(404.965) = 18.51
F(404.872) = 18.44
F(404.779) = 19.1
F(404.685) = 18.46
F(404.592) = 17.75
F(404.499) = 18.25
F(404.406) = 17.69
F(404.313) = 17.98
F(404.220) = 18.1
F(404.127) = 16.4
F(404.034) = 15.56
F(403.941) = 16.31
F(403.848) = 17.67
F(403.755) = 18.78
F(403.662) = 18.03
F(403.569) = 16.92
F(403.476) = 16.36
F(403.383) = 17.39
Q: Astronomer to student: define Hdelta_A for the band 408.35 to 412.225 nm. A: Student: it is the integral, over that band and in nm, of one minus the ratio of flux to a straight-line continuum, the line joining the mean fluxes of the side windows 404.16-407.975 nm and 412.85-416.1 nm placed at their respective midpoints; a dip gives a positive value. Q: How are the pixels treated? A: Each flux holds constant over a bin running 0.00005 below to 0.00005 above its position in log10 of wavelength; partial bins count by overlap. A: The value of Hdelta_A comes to 0.51 nm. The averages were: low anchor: 17.9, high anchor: 18.3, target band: 15.7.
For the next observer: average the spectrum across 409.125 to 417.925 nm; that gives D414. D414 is 17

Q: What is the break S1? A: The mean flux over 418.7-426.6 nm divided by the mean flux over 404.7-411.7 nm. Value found 1.11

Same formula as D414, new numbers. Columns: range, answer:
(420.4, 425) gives 18.4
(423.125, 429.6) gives 18.3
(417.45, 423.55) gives 18.2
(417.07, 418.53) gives 17.3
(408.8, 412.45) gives 15.5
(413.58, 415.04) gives 18.8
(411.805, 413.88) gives 18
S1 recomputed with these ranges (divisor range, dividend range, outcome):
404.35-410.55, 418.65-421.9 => 1.10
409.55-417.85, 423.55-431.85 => 1.04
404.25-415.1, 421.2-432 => 1.04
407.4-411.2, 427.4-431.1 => 1.07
